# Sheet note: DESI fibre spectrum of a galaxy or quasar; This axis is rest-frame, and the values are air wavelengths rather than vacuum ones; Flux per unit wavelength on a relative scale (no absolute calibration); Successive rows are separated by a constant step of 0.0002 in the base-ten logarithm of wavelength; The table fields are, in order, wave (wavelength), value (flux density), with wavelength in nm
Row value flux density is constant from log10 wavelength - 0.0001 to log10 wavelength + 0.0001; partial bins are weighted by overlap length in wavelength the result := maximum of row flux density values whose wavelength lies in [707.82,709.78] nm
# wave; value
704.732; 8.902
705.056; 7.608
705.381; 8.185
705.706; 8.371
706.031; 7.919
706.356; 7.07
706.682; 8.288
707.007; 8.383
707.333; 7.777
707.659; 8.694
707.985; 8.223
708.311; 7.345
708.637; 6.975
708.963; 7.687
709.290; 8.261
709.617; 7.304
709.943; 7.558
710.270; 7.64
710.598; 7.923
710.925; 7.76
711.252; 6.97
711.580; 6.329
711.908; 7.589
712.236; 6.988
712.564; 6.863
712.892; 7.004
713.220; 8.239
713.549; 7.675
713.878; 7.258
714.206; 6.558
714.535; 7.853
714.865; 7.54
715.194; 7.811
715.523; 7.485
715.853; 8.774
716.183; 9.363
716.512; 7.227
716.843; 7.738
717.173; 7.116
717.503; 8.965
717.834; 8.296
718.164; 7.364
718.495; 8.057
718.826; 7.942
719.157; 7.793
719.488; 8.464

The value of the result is 8.261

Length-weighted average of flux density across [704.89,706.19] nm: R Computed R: 8.03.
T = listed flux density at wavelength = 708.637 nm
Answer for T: 6.975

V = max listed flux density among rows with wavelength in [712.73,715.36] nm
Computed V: 8.239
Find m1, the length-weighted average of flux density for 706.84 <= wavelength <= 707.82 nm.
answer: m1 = 8.28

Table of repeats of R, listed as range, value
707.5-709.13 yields 7.78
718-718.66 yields 7.71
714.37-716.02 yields 7.89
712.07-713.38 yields 7.27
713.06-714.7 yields 7.51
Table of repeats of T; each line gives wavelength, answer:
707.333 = 7.777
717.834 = 8.296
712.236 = 6.988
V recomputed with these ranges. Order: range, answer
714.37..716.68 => 9.363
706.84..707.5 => 8.383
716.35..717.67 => 8.965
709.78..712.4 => 7.923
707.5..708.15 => 8.694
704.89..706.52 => 8.371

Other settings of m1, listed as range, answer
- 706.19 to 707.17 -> 7.91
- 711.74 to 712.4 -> 7.28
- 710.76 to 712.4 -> 7.13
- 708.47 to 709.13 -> 7.34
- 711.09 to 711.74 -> 6.65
